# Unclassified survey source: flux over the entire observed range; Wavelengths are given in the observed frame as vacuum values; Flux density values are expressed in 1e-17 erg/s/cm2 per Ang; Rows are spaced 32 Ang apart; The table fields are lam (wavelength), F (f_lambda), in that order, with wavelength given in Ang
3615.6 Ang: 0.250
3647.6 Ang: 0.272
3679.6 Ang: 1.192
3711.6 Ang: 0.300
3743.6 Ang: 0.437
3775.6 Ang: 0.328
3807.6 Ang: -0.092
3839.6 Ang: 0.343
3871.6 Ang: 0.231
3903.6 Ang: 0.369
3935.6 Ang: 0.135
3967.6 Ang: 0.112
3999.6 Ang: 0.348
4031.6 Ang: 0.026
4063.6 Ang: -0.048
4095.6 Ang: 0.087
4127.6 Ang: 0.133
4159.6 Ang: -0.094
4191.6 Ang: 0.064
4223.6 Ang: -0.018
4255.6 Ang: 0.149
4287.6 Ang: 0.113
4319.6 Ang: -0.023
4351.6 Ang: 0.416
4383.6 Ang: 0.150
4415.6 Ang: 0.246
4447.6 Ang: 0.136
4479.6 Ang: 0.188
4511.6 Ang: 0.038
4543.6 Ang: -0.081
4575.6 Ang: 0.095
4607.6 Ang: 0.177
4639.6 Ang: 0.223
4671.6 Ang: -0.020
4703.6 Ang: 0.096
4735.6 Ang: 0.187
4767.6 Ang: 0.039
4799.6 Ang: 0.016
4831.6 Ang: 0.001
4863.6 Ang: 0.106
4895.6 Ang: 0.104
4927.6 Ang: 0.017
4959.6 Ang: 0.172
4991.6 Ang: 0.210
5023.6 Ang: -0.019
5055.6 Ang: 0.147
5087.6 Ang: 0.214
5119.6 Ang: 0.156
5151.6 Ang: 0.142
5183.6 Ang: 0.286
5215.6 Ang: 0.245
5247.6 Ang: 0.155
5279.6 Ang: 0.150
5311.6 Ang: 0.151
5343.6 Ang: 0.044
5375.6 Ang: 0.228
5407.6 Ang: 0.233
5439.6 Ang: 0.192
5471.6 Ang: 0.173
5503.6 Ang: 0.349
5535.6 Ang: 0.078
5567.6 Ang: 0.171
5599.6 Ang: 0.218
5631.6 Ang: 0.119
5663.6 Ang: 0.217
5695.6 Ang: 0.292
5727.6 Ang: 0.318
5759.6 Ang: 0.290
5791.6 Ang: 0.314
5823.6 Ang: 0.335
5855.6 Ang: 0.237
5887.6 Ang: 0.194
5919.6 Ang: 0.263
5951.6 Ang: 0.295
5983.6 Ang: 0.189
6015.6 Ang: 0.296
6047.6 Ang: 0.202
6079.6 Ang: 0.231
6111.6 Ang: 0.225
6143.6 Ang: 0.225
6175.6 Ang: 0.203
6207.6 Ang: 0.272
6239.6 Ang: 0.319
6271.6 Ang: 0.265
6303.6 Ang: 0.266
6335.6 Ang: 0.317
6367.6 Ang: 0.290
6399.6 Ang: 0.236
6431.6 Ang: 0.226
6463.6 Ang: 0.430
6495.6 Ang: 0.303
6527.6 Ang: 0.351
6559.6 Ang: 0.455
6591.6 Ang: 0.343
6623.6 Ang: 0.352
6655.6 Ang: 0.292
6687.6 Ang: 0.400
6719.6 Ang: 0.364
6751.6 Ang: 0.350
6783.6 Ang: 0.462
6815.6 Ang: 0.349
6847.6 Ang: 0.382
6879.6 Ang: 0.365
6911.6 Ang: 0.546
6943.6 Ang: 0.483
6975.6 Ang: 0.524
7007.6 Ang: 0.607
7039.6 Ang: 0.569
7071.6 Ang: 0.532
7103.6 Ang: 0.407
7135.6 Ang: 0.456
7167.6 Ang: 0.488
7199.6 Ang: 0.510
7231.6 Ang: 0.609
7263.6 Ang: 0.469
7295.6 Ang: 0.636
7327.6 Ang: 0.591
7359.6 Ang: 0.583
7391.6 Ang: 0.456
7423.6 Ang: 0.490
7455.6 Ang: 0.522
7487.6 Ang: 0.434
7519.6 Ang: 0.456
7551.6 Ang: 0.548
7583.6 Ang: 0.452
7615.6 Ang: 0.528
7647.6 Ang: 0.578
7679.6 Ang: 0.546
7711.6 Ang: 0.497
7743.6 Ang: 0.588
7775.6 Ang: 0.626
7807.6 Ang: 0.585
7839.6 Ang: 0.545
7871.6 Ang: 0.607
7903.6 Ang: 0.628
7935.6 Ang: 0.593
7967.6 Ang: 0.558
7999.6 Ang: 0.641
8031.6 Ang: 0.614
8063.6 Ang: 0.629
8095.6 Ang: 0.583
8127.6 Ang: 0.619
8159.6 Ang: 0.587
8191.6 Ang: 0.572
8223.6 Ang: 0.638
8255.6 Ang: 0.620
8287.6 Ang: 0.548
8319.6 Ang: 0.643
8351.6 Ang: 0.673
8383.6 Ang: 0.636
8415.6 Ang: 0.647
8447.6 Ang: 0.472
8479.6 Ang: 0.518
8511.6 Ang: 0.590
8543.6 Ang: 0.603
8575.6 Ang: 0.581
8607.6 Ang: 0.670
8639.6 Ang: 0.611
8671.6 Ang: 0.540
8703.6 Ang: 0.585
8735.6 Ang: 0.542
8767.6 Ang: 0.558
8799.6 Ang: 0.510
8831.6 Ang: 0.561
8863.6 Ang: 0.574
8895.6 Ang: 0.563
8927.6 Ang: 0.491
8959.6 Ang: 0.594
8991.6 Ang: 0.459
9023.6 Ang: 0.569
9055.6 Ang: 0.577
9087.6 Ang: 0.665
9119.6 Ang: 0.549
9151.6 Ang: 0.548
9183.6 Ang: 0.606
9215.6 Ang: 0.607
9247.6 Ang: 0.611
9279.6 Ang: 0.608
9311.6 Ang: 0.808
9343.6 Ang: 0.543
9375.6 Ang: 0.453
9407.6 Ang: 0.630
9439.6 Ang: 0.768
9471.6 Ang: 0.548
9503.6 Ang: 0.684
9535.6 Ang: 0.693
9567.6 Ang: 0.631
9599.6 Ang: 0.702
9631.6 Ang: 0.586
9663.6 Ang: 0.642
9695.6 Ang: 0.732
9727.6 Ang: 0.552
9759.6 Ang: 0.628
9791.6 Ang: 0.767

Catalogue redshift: 0.73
